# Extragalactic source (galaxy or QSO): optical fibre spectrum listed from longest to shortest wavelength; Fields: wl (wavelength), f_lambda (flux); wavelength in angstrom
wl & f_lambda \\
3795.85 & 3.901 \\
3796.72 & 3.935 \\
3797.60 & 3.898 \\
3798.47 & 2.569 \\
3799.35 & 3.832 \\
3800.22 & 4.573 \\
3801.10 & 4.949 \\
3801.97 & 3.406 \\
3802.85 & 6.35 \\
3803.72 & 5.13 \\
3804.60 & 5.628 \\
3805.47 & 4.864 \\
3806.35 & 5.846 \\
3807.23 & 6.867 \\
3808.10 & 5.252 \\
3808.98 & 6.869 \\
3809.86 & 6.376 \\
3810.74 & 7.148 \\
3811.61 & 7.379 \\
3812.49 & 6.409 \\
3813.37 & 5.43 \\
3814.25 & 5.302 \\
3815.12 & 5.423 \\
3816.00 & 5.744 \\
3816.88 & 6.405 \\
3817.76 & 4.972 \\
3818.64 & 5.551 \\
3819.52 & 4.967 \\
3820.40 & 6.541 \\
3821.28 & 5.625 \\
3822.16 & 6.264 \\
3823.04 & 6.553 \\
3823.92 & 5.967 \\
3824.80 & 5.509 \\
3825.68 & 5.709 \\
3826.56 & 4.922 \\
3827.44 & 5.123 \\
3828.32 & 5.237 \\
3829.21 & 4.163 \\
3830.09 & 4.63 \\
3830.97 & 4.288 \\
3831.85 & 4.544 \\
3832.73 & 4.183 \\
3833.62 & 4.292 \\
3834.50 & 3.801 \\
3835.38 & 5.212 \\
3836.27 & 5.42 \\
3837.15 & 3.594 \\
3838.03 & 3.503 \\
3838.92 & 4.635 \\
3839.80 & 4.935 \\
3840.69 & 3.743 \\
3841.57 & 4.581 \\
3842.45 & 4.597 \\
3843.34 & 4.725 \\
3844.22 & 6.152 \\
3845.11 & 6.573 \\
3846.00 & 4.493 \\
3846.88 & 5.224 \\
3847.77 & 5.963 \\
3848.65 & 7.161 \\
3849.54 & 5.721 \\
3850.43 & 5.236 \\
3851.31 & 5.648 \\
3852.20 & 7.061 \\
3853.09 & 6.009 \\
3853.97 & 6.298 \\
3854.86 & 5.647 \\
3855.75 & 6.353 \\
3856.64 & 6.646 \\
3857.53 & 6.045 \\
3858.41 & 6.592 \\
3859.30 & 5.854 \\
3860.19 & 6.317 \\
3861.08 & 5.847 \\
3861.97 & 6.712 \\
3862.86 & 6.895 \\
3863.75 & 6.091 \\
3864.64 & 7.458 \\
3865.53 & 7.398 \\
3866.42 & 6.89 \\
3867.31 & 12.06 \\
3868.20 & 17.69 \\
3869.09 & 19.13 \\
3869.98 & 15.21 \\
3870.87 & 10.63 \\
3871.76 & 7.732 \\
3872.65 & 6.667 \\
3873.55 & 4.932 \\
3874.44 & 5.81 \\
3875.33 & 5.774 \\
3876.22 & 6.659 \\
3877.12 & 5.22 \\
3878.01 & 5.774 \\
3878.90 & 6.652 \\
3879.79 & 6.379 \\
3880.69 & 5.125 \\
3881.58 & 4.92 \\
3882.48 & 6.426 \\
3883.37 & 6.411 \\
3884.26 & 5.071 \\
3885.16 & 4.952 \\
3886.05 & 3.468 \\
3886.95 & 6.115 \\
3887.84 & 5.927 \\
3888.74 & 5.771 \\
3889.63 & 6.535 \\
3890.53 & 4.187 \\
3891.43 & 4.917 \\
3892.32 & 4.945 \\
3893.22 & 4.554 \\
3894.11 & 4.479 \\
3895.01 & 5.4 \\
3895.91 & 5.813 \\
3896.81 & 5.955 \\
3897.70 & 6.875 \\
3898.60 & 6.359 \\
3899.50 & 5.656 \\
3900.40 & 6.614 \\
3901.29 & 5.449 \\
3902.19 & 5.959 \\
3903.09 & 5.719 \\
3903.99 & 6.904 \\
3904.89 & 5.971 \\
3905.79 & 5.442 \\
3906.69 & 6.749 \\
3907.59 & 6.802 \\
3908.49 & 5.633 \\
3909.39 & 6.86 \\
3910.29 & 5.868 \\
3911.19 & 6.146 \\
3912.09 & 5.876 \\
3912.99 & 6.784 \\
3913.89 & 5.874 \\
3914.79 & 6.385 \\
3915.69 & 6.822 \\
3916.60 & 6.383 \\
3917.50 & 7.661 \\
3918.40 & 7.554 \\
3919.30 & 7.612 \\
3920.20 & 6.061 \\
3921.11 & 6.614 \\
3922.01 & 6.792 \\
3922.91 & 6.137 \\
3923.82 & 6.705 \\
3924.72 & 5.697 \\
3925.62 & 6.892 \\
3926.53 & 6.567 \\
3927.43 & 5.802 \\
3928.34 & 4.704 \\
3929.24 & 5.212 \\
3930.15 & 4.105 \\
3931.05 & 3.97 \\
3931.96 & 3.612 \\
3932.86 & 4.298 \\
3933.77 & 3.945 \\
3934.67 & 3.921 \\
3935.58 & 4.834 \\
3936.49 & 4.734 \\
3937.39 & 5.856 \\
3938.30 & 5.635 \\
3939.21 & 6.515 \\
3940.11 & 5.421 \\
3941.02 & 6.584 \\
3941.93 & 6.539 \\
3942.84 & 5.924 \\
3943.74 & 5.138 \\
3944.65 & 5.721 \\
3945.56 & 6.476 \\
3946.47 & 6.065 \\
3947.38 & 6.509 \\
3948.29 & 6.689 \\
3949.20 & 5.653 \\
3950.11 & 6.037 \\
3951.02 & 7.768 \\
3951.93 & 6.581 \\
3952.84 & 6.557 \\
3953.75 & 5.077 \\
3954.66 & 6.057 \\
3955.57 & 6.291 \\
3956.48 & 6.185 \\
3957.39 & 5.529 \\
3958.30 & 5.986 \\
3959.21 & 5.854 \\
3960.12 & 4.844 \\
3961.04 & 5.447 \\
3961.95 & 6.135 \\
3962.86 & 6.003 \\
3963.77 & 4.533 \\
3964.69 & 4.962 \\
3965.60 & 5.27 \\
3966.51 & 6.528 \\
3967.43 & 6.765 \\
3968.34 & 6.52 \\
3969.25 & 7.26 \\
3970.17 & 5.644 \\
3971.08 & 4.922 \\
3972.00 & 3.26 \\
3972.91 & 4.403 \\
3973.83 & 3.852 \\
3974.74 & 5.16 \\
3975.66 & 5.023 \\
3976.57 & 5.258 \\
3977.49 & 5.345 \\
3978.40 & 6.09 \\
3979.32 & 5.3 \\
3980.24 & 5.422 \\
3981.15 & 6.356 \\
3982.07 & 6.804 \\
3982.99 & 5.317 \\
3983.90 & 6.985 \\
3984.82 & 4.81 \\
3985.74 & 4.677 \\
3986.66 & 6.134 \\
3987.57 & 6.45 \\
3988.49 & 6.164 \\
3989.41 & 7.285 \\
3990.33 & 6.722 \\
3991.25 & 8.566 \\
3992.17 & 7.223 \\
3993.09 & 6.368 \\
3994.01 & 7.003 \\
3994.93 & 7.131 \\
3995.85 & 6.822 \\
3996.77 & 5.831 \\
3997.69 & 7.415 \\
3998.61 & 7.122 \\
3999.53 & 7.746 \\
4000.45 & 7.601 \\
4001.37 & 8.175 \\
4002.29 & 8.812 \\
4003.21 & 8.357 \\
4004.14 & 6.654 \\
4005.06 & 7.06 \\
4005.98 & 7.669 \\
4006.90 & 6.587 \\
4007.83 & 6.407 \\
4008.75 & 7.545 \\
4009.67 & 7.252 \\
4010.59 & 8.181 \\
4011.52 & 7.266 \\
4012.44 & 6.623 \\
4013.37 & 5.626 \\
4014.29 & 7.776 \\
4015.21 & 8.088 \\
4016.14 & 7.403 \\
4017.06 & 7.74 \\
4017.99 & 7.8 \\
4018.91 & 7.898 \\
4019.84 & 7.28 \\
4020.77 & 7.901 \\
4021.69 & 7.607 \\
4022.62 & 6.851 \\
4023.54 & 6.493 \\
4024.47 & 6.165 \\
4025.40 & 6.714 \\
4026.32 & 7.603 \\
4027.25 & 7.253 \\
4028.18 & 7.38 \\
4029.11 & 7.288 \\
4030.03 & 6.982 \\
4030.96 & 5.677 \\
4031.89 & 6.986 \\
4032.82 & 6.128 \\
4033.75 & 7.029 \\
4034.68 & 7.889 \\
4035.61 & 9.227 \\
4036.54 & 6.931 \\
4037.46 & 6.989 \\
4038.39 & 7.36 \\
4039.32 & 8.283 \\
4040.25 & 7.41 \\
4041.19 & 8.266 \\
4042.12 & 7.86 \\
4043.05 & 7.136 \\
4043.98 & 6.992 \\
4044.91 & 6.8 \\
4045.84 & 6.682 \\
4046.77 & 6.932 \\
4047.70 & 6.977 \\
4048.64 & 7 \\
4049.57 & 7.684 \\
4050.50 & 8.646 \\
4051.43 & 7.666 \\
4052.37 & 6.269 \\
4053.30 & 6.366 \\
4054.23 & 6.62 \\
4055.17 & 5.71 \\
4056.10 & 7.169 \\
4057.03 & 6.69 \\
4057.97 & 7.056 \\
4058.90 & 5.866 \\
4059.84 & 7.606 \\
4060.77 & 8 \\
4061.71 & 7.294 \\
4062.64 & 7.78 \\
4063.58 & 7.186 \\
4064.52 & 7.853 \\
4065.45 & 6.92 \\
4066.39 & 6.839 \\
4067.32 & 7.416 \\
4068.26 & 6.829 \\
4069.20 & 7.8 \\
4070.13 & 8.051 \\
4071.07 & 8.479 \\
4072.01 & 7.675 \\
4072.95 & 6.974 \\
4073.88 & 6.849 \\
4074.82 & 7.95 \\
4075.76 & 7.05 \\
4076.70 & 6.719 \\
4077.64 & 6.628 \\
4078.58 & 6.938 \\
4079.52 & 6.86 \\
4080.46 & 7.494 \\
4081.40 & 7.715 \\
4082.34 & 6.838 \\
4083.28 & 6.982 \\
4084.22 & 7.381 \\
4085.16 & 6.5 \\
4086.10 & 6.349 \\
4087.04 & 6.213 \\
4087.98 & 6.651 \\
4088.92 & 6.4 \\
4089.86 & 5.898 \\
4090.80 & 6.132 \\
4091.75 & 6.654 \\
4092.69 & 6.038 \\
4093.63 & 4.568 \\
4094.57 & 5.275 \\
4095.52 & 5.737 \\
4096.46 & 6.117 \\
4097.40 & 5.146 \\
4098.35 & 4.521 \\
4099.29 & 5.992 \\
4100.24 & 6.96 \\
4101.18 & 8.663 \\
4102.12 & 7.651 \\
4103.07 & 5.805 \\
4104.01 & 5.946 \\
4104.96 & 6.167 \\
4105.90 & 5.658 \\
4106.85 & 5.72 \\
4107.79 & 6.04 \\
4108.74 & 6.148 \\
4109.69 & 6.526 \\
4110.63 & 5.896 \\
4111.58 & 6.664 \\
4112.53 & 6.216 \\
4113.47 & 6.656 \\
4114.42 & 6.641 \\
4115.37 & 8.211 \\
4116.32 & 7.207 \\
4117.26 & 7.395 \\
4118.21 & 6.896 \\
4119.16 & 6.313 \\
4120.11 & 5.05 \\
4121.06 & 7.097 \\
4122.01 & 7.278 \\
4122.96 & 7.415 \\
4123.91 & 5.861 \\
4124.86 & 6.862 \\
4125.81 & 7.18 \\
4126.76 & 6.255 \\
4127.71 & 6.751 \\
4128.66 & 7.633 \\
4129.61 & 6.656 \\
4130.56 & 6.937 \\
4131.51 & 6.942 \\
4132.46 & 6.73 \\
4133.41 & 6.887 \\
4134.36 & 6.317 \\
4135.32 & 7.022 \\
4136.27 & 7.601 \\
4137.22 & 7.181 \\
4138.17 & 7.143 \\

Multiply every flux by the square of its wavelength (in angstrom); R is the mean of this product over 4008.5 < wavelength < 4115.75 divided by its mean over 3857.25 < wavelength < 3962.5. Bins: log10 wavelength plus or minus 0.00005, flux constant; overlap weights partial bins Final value 1.2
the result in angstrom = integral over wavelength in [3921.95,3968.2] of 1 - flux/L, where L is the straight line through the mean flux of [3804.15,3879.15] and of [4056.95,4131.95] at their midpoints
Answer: 5.4 angstrom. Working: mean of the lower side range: 6.25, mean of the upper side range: 6.74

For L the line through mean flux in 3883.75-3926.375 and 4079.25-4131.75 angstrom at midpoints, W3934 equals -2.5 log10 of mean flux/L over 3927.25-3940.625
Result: 0.25 mag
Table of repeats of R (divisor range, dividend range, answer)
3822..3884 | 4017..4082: 1.26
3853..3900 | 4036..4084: 1.17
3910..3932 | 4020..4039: 1.23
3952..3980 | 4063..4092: 1.34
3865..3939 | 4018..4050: 1.21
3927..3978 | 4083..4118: 1.24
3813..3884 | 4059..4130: 1.22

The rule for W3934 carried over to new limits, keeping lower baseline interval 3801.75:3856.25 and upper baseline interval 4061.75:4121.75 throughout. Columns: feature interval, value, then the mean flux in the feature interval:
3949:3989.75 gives 0.07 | 5.74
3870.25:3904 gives -0.03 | 5.9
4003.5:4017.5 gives -0.15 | 7.21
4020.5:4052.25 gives -0.13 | 7.24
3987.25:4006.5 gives -0.16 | 7.25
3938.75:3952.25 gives -0.04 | 6.24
